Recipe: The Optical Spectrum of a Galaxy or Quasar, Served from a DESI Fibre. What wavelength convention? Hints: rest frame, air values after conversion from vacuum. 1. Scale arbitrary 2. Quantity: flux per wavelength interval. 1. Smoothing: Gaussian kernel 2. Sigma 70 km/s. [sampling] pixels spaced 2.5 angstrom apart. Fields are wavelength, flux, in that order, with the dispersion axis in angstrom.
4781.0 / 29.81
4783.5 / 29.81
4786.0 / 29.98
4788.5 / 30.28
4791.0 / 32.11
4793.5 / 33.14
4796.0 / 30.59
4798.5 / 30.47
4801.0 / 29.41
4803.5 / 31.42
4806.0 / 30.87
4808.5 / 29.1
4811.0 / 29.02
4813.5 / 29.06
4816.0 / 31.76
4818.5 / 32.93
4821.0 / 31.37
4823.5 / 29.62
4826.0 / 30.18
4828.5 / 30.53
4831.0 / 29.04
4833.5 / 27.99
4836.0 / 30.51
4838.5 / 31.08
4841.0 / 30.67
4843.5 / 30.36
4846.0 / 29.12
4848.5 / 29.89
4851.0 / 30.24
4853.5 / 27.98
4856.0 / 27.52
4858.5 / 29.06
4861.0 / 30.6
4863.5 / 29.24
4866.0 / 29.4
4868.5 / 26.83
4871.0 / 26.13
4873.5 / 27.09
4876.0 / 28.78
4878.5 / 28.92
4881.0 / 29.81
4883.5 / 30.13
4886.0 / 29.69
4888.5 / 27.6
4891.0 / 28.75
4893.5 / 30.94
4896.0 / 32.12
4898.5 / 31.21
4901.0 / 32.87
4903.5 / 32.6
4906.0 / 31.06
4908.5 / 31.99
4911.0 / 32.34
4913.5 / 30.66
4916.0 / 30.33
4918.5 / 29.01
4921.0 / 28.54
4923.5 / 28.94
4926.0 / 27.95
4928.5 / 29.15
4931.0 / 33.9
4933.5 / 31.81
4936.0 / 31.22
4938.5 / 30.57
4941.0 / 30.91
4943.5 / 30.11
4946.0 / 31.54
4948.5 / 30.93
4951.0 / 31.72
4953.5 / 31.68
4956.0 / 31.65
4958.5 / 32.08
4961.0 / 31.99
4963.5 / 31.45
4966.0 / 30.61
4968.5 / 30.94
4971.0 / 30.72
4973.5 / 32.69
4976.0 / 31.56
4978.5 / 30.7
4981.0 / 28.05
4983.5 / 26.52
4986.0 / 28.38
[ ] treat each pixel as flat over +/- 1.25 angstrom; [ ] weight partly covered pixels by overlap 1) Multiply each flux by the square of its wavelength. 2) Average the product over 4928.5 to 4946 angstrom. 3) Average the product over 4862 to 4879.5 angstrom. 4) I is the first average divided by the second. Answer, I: 1.14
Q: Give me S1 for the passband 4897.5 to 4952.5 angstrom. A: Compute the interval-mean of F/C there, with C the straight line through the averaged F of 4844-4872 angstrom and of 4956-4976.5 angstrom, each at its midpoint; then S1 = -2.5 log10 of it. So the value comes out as -0.01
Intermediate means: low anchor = 28.8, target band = 30.9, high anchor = 31.5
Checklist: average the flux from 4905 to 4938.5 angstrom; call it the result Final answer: 30.5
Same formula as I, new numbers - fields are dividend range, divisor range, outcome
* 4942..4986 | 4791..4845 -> 1.07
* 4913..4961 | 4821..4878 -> 1.09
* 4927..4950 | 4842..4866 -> 1.10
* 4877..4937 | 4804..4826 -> 1.04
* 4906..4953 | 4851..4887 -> 1.10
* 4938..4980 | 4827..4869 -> 1.11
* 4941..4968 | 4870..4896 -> 1.11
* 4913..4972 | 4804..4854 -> 1.07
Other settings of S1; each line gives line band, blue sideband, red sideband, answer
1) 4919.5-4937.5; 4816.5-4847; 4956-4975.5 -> 0.035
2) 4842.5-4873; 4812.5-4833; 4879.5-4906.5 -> 0.063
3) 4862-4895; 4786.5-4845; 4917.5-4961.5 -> 0.068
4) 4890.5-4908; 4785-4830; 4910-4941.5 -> -0.037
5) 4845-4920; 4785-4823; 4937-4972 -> 0.045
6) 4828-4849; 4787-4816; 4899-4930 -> 0.023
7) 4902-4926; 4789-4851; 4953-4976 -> 0.023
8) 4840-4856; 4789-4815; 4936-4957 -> 0.043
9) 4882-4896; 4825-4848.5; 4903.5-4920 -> 0.036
